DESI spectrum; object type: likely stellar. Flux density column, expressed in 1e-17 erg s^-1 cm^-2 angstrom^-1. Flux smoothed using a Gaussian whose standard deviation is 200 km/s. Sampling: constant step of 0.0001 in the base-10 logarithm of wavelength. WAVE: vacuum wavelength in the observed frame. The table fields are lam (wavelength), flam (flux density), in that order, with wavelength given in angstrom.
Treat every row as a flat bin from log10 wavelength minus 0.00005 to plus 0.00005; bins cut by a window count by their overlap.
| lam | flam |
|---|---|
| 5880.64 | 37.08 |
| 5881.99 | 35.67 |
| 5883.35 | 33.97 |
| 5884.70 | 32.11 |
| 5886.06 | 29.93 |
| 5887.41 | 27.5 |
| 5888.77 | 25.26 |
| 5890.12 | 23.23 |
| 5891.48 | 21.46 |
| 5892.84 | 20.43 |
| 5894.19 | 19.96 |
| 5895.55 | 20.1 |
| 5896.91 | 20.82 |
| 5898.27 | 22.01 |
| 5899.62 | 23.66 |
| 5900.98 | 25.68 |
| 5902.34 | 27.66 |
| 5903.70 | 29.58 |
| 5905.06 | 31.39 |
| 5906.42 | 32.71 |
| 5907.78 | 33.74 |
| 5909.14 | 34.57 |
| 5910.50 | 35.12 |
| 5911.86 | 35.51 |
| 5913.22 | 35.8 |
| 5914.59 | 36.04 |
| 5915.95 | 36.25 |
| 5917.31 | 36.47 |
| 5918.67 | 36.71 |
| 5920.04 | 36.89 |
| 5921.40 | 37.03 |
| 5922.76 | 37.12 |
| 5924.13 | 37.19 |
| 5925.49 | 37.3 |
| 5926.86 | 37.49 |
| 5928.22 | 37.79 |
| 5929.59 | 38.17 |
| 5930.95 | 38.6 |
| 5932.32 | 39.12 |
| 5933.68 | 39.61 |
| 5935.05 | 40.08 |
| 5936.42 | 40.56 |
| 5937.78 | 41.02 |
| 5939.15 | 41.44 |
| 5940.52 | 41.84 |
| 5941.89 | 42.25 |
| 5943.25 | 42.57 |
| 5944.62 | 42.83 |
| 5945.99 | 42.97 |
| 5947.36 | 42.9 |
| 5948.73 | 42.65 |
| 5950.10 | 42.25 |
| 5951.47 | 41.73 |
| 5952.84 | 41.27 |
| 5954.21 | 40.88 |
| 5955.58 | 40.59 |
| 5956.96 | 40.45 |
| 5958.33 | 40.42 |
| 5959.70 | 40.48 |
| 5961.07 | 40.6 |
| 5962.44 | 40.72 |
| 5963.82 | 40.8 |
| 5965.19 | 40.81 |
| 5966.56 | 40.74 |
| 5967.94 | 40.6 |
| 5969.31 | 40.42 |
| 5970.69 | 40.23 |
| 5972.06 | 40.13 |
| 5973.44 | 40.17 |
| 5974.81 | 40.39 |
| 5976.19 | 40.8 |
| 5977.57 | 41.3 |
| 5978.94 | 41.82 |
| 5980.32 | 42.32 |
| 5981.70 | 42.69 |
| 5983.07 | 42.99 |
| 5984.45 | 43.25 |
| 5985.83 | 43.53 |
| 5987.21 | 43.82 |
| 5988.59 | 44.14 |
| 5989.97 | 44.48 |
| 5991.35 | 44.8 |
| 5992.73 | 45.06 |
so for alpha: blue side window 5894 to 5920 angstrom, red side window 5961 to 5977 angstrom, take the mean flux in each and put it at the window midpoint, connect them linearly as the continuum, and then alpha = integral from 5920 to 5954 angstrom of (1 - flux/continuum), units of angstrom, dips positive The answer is -4.6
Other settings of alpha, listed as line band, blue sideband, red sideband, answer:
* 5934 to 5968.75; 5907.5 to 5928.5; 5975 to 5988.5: -1.6 angstrom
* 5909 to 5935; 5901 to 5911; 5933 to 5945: -0.6 angstrom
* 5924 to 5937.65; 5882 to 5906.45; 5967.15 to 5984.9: -2.4 angstrom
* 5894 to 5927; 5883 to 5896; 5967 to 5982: -2.9 angstrom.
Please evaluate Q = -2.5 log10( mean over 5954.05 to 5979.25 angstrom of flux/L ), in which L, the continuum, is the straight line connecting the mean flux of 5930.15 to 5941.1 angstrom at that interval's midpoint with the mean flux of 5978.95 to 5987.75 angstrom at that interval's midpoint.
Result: 0.04 mag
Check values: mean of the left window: 40.3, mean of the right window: 43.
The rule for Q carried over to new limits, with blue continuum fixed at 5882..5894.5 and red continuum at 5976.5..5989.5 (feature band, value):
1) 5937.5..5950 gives -0.17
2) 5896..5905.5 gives 0.13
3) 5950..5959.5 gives -0.08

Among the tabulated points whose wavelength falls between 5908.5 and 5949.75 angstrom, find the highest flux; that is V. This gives 42.97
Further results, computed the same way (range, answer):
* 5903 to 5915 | 36.04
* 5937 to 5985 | 43.25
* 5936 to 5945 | 42.83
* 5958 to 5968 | 40.81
